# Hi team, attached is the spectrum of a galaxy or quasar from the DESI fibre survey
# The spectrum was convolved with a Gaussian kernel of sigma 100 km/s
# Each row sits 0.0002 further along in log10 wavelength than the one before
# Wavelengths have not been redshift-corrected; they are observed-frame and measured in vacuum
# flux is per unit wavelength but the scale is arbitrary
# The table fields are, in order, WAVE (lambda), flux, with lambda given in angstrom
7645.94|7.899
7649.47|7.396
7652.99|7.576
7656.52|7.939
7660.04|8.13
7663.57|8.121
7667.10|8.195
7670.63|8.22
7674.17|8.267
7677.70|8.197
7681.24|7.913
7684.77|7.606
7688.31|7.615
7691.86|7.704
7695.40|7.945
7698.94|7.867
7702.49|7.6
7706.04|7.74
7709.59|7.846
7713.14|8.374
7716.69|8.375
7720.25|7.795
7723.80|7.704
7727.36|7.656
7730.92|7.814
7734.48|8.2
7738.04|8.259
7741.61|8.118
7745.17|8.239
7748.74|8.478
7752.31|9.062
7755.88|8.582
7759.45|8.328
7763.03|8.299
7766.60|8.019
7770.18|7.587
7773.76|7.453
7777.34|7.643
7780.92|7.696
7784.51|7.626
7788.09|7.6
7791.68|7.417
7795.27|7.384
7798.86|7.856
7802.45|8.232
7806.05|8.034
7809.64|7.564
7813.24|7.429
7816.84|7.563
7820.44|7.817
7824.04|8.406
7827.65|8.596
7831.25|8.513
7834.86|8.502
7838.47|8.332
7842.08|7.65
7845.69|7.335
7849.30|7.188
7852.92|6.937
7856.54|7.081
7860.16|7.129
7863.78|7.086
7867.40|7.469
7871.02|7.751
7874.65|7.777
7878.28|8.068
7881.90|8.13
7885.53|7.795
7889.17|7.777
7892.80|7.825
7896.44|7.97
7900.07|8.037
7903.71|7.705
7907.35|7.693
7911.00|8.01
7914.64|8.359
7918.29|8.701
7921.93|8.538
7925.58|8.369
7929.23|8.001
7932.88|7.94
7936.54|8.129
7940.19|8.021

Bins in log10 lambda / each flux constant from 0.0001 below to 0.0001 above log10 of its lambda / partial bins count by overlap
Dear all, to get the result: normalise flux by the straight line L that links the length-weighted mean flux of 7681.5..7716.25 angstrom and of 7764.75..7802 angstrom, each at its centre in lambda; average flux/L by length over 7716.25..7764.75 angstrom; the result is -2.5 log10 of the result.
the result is -0.062 mag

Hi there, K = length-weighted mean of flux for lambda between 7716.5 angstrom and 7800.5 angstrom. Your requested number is 7.96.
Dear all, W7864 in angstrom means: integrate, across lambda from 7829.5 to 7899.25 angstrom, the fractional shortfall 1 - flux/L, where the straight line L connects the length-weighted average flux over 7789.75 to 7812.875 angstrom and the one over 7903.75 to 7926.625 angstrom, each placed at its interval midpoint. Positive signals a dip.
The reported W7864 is 2.6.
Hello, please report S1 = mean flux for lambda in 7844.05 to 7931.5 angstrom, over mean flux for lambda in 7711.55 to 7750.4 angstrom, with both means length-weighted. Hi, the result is 1.0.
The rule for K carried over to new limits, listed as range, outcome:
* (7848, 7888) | 7.5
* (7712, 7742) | 8.02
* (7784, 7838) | 7.92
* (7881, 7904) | 7.89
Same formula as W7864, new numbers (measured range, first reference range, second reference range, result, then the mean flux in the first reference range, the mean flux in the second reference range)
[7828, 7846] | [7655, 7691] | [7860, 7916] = -0.7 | 8.01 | 7.8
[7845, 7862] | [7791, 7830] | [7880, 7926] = 1.8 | 7.87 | 8.06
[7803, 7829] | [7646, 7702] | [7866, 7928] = 0.2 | 7.9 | 8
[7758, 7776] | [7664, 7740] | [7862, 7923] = 0.0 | 7.95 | 7.92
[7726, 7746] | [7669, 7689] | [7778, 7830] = -0.4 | 7.99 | 7.81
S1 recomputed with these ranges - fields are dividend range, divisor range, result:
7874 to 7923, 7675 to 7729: 1.02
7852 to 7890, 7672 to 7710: 0.96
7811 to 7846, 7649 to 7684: 1.00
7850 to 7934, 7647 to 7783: 0.98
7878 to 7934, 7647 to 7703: 1.02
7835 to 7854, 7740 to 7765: 0.90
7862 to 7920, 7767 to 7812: 1.03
